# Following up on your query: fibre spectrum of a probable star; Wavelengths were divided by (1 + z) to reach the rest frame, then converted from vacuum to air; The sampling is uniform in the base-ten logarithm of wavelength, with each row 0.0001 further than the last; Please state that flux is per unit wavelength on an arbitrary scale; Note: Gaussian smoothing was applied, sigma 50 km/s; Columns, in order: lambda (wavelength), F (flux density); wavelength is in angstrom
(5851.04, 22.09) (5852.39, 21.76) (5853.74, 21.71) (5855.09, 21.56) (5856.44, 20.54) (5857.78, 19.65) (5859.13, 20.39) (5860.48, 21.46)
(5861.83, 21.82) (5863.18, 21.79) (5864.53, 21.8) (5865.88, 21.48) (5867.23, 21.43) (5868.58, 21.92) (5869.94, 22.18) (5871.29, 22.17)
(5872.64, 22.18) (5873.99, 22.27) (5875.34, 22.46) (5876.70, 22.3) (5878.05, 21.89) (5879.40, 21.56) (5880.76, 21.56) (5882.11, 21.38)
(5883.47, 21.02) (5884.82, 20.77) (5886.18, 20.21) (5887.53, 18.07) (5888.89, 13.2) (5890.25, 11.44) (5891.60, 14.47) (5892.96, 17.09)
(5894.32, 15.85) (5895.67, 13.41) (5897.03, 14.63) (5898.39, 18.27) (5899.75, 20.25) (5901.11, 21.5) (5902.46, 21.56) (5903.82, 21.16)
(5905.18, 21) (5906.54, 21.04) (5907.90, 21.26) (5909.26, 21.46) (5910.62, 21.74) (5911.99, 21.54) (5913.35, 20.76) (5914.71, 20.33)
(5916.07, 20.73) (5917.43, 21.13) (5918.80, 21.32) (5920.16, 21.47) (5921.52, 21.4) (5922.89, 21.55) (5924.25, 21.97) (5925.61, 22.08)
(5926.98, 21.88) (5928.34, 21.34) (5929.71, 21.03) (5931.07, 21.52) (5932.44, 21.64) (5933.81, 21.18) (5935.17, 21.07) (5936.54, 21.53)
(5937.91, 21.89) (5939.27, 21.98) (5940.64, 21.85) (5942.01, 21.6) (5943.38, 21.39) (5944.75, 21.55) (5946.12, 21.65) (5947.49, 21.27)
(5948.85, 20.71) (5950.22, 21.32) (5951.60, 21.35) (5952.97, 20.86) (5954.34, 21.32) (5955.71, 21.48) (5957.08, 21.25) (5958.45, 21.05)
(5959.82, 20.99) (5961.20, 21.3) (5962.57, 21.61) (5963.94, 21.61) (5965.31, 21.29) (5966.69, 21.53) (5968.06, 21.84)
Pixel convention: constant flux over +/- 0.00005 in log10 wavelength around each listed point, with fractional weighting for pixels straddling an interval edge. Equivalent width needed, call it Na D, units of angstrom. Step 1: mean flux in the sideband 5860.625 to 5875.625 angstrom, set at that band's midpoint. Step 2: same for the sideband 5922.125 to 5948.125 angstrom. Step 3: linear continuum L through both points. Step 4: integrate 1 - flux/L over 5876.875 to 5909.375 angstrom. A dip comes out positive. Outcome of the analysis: 4.3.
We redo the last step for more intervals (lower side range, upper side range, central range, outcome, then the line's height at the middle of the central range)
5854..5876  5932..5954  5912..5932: 0.1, 21.5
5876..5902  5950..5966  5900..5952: -3.8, 19.9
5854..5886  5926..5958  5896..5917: 1.1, 21.5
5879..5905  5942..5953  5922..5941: -1.1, 20.4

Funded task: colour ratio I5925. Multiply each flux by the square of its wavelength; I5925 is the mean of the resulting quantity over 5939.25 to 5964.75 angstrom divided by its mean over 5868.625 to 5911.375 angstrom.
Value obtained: 1.11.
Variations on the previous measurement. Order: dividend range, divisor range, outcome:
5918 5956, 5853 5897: 1.10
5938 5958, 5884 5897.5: 1.37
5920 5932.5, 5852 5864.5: 1.04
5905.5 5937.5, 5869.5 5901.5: 1.13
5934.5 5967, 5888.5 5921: 1.14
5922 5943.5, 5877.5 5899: 1.23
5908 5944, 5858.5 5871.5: 1.01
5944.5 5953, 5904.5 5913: 1.01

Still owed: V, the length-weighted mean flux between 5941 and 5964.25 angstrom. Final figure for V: 21.3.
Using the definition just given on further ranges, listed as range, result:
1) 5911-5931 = 21.3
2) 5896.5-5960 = 21.1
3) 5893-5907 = 18.8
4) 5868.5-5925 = 20.1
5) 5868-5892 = 20.1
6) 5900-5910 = 21.3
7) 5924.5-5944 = 21.6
